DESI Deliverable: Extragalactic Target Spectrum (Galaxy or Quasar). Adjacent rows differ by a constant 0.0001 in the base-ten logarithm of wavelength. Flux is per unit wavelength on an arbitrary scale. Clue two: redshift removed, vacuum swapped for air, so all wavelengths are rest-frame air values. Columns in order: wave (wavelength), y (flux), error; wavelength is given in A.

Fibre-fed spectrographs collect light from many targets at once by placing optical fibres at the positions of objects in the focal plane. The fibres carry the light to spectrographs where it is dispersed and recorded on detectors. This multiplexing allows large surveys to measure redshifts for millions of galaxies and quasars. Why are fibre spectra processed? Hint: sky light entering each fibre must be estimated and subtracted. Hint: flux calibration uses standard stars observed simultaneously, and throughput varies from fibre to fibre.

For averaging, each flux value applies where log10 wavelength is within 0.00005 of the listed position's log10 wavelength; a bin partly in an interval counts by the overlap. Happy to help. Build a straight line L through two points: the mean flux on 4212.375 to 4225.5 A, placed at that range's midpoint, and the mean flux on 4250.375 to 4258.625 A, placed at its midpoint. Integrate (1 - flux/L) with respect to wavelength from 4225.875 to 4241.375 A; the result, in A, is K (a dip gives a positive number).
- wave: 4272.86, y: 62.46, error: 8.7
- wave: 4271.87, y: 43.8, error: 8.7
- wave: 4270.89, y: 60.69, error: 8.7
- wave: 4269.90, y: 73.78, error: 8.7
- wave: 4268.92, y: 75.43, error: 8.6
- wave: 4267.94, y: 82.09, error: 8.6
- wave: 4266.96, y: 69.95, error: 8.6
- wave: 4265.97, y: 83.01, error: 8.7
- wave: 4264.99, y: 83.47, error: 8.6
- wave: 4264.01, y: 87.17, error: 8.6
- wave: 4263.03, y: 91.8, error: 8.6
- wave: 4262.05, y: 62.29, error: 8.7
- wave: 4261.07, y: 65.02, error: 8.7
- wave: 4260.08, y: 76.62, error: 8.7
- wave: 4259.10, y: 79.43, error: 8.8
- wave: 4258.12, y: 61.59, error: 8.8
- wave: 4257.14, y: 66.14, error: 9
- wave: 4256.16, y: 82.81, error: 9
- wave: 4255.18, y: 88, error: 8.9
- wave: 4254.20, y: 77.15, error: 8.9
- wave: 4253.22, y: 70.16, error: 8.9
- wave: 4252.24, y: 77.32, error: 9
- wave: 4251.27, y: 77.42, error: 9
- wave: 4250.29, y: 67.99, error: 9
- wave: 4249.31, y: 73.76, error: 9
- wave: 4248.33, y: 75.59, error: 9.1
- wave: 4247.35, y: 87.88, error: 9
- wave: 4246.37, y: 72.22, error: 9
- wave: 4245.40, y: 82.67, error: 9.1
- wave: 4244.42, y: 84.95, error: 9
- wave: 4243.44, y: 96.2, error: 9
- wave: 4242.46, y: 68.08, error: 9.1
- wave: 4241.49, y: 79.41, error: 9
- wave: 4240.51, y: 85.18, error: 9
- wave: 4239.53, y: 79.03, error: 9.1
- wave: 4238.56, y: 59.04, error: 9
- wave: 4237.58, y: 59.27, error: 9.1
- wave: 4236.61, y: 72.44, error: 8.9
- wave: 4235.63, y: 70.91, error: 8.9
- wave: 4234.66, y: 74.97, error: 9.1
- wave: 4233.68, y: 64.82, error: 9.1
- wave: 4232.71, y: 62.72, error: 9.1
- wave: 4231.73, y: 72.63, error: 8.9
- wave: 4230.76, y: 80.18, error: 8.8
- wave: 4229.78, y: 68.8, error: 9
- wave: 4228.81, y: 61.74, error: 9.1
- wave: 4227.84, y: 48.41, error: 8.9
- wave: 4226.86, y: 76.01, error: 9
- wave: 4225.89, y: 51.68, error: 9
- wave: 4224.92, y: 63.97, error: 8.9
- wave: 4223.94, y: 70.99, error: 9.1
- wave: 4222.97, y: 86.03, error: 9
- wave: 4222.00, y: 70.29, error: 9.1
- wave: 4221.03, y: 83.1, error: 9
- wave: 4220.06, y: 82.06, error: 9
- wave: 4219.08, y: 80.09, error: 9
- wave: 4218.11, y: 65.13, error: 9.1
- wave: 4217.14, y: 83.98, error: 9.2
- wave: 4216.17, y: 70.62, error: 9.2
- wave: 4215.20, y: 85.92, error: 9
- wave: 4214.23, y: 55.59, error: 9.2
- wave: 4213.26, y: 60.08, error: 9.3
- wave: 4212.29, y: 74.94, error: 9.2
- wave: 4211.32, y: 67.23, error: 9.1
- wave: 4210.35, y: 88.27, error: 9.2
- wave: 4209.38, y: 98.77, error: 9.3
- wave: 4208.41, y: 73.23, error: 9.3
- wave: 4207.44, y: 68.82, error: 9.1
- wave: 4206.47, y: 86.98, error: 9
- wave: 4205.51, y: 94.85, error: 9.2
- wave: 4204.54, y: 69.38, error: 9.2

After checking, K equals 1.1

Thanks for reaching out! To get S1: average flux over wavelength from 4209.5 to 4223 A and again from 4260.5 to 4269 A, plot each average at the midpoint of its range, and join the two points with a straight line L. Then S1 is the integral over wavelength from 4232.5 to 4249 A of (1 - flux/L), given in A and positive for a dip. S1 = 0.32 A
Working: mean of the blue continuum 75.5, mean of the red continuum 77.9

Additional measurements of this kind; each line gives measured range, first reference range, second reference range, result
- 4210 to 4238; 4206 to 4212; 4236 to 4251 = 2.8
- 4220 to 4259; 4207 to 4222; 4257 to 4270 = 1.3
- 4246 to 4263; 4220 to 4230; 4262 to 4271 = 0.2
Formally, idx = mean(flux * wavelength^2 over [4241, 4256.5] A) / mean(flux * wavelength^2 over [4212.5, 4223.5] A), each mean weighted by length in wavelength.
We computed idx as 1.1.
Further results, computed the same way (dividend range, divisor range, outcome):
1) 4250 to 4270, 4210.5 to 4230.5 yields 1.10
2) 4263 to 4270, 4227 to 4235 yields 1.22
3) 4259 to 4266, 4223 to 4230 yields 1.24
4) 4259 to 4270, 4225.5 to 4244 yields 1.12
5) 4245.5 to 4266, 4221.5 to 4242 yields 1.11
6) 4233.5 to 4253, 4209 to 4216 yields 1.02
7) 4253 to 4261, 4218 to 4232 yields 1.07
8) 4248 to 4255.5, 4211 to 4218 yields 1.08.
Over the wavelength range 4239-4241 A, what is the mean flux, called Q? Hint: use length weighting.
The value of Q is 81.6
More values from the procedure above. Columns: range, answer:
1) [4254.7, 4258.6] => 74.6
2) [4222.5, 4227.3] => 69.6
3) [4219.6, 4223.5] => 80.4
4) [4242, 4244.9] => 83.1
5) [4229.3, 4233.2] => 71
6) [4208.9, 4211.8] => 84.7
